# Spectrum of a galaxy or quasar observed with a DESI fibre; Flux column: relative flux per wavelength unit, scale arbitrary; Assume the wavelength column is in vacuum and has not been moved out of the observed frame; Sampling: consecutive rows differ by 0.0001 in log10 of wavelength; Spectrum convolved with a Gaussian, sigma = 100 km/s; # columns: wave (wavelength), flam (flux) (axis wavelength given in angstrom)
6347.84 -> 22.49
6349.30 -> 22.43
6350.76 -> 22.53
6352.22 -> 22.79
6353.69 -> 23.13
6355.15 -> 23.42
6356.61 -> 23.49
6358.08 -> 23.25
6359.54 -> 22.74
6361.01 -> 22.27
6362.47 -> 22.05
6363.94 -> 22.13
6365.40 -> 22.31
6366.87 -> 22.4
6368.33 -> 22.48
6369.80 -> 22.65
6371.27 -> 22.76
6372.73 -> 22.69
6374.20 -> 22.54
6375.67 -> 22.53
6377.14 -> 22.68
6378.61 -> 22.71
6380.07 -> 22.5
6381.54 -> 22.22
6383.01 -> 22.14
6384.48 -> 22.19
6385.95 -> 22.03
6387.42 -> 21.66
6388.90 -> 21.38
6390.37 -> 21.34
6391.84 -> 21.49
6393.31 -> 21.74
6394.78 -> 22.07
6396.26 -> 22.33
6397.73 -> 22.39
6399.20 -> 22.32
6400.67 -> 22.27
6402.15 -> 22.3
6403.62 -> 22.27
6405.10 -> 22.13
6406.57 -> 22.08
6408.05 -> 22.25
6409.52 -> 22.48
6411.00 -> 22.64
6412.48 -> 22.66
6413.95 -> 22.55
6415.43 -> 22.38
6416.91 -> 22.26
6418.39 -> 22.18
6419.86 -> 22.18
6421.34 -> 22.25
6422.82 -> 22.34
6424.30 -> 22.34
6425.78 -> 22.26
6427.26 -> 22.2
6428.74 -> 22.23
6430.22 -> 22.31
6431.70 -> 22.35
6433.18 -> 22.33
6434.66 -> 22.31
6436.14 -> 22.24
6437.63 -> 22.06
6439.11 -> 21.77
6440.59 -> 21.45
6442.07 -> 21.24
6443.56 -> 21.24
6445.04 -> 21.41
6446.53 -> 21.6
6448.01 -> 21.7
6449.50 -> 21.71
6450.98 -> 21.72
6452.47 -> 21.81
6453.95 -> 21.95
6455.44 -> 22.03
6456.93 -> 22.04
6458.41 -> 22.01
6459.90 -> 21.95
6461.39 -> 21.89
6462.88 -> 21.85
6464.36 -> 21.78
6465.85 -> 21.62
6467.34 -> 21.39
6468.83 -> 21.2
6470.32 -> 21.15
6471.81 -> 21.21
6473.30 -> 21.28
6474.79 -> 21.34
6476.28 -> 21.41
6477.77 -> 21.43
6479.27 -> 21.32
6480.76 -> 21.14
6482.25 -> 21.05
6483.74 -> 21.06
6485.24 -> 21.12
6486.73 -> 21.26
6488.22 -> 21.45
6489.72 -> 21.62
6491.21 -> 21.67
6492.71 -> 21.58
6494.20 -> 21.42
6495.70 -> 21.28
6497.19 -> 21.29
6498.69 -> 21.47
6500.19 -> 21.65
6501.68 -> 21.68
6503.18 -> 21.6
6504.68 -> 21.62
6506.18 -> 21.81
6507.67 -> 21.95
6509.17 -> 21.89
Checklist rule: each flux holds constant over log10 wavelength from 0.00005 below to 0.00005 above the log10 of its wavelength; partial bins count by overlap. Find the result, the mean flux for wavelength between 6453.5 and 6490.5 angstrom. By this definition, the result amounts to 21.5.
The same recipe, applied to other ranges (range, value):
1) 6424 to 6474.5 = 21.8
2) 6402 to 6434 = 22.3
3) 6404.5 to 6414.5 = 22.4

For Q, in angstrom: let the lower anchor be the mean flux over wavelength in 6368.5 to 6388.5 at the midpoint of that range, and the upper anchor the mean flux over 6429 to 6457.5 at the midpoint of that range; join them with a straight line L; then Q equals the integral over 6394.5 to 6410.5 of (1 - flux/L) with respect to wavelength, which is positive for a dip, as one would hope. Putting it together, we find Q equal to -0.1 angstrom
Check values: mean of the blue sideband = 22.4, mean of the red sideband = 21.9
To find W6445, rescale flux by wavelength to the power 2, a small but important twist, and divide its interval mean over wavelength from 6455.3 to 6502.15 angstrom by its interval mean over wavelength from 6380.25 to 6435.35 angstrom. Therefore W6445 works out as 1.0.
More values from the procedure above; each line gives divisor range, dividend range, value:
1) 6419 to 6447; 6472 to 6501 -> 0.99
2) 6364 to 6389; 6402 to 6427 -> 1.01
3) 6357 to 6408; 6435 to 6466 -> 1.00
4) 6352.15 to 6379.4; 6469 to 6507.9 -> 0.98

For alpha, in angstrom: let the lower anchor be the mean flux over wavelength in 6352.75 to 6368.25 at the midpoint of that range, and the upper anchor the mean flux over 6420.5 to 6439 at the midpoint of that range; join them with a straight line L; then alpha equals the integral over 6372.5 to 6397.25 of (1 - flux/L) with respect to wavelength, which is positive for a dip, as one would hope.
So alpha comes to 0.5 angstrom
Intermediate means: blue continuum 22.7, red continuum 22.2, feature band 22.1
